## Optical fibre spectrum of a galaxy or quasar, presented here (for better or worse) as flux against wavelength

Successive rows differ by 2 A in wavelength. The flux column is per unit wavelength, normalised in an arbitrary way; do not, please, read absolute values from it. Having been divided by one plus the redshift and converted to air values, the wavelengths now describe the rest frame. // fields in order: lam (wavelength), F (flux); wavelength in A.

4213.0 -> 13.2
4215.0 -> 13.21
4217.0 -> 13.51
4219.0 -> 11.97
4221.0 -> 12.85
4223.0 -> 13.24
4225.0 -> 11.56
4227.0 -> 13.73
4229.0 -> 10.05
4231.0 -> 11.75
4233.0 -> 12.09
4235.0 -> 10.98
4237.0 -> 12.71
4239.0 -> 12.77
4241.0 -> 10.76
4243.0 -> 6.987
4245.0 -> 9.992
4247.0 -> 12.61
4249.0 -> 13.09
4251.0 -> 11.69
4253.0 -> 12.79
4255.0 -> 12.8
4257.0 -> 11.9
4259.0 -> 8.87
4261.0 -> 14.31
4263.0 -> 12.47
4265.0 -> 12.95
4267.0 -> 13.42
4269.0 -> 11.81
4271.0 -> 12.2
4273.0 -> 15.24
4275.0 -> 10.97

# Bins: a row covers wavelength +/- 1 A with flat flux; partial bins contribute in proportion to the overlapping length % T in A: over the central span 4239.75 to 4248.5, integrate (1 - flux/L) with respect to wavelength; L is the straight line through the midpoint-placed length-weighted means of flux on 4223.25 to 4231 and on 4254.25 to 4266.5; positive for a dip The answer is 1.3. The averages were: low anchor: 11.9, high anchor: 12.3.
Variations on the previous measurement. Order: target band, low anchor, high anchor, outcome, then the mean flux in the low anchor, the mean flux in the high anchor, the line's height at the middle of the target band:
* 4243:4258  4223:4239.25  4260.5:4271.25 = 0.83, 12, 12.8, 12.5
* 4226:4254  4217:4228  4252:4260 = 1.30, 12.7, 11.6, 12.1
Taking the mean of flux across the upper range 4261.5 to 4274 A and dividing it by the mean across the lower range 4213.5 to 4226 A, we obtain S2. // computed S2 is 1.03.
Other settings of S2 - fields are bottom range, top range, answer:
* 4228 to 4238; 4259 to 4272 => 1.09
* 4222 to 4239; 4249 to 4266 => 1.02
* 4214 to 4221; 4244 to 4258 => 0.94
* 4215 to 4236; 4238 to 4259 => 0.93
